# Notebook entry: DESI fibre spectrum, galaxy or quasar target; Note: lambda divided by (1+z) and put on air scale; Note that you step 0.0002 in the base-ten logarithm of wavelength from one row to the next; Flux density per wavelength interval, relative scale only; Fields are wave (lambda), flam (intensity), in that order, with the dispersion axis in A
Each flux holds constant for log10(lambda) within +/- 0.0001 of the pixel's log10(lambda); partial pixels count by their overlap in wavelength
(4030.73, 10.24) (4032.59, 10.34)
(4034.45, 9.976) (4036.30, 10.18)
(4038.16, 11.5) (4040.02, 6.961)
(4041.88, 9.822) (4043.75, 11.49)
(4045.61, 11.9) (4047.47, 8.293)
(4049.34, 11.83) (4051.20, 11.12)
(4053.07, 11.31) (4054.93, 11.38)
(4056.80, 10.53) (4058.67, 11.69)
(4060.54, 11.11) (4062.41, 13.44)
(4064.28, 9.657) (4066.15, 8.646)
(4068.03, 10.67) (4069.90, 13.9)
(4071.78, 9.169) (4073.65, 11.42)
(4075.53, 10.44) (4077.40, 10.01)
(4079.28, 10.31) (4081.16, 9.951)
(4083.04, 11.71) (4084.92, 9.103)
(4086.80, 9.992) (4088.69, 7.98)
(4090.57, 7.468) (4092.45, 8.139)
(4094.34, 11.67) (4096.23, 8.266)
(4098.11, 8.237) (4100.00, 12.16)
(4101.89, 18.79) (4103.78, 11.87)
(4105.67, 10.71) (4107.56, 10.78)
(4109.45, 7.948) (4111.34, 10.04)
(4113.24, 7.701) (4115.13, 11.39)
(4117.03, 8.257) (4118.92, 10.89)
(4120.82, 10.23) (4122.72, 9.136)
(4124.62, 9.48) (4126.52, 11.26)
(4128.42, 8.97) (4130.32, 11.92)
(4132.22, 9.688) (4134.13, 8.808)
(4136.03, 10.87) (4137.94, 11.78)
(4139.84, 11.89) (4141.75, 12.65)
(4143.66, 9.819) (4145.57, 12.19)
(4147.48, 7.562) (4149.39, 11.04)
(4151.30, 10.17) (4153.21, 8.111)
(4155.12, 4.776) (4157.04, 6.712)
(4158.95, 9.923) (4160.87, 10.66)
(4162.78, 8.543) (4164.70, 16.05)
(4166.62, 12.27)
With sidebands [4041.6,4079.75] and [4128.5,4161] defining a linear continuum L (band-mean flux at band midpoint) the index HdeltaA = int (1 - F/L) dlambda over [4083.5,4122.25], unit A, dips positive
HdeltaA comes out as 1.0 A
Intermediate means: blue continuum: 10.9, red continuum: 9.87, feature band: 10.1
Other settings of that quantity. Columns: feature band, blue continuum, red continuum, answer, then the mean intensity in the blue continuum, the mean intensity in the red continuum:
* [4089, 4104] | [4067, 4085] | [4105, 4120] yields -0.8 A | 10.7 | 9.7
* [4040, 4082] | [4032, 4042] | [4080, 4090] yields -4.4 A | 9.78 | 9.67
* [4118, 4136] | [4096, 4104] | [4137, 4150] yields 2.1 A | 12.2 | 11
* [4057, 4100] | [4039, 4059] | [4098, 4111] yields 3.6 A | 10.5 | 11.6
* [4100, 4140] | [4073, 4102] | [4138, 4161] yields -2.9 A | 10.1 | 9.67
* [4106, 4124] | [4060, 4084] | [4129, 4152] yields 1.8 A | 10.8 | 10.7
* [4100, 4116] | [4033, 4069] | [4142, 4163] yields -2.3 A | 10.6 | 9.19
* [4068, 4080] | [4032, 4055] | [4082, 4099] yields -1.5 A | 10.4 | 9.18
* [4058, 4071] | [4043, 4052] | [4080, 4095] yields -1.2 A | 10.9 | 9.47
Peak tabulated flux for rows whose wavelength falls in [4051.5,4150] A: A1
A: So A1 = 18.79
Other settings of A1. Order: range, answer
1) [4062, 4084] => 13.9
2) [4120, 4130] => 11.26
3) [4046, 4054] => 11.83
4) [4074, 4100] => 12.16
